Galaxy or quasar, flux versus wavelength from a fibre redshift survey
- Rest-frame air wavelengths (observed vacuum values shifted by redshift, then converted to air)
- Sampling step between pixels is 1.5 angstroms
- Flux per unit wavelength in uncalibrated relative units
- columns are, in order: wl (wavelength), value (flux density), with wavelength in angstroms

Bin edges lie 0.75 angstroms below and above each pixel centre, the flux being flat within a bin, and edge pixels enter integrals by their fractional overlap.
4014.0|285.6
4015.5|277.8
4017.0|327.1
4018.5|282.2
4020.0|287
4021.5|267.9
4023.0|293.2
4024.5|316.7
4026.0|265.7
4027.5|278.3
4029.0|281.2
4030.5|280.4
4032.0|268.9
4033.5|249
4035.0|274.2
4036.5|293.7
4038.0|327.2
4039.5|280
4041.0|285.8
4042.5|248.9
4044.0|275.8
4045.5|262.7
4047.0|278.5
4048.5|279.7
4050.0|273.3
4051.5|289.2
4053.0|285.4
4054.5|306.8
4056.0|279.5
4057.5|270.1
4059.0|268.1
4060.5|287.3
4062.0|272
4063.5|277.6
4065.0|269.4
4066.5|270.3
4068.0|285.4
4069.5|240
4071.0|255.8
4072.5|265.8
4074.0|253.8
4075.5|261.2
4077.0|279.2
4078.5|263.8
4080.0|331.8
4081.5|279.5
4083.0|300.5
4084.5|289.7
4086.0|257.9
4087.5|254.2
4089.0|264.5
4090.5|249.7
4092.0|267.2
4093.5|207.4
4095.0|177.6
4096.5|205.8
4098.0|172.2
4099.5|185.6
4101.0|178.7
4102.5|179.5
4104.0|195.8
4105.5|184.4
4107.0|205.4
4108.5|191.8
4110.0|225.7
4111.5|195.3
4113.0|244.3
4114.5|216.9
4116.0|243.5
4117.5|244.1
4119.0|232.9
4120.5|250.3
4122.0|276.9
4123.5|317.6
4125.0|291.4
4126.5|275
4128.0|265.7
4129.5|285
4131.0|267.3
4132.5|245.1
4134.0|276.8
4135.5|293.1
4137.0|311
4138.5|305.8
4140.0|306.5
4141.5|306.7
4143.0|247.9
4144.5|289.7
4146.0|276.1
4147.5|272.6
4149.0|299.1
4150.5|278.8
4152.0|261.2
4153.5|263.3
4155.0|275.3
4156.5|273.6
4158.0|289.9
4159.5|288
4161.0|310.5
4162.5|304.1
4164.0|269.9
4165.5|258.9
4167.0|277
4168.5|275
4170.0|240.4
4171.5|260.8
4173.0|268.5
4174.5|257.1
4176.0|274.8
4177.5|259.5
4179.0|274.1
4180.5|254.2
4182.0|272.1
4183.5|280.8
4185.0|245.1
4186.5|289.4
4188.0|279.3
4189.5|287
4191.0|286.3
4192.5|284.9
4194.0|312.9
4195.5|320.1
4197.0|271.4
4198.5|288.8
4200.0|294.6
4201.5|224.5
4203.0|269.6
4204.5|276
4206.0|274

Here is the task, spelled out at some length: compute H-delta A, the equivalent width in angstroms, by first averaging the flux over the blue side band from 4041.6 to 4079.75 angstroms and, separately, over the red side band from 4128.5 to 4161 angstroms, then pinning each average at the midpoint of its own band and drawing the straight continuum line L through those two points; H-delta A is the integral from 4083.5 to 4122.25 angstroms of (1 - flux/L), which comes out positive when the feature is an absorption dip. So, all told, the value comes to 7.6 angstroms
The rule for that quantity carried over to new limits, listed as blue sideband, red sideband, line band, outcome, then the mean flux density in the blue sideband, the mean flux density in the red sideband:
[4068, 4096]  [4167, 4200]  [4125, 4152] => -1.28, 261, 276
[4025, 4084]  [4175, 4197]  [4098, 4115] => 4.84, 277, 279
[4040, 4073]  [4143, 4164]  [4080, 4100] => 2.39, 274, 282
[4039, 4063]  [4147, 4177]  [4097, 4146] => 5.06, 278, 275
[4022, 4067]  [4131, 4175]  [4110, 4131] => 1.72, 280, 279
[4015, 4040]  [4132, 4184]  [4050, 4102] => 4.37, 285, 277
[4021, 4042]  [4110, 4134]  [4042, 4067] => -0.04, 283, 256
